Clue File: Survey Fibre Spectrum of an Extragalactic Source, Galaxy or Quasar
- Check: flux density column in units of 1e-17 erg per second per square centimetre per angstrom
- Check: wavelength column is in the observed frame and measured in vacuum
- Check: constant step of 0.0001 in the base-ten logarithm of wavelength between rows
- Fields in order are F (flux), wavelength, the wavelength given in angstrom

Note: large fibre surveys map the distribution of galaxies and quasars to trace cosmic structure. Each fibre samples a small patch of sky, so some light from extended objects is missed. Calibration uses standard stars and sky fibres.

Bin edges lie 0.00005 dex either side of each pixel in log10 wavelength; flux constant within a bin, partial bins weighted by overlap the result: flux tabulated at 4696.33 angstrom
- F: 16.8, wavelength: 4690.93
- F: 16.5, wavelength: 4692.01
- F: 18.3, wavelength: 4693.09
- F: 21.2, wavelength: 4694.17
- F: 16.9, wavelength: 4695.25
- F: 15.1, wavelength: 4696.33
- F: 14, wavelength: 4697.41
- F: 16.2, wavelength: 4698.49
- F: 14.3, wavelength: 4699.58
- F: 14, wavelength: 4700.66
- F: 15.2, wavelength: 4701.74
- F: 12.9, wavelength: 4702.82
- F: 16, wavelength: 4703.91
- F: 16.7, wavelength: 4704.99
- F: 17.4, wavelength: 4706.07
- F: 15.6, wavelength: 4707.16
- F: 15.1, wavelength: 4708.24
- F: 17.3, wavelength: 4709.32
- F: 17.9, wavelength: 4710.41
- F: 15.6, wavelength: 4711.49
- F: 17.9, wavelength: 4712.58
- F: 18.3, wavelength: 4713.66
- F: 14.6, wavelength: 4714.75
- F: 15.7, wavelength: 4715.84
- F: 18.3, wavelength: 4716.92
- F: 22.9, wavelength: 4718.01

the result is 15.1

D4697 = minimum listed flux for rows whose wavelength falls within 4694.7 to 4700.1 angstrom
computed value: 14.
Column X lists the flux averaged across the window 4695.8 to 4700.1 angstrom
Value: 14.9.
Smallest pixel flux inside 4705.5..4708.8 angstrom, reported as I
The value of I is 15.1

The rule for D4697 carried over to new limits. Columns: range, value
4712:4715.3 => 14.6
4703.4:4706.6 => 16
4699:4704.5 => 12.9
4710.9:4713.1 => 15.6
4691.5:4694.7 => 16.5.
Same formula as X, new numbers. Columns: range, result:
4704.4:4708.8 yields 16.2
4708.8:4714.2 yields 17.4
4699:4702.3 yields 14.5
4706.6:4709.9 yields 16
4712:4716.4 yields 16.6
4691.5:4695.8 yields 18.2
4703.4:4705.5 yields 16.4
